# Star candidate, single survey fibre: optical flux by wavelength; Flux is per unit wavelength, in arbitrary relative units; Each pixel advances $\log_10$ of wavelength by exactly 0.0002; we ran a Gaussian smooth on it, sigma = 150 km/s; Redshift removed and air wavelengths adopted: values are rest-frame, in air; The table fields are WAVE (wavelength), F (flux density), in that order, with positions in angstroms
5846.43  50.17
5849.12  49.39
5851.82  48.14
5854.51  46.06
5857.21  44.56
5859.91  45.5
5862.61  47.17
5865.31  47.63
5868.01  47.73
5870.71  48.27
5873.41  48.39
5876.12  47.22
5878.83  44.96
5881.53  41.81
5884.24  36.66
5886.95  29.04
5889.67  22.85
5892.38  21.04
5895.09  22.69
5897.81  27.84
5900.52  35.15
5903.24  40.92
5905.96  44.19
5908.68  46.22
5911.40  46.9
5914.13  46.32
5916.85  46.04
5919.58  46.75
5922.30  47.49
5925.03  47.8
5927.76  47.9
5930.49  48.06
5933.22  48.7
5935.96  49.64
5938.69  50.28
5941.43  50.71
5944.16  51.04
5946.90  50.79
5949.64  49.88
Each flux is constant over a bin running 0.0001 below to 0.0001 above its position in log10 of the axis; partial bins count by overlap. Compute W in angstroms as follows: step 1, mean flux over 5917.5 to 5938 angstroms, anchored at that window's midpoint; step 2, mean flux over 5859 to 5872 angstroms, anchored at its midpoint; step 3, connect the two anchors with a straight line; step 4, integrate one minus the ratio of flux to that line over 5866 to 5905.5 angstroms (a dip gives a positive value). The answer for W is 8.7 angstroms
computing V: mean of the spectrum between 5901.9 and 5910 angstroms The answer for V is 43.8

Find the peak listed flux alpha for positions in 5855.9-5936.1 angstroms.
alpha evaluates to 49.64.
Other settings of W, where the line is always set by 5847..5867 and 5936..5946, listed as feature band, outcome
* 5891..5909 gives 5.8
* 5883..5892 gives 3.7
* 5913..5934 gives 1.0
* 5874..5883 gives 0.6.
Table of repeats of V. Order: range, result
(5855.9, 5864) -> 45.7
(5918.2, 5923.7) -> 47.1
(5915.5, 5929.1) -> 47.2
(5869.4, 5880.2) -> 47.2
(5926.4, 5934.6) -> 48.2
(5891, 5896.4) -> 21.9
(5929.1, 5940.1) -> 49.2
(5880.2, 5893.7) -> 30.3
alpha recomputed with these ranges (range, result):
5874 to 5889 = 47.22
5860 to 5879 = 48.39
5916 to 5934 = 48.7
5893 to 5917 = 46.9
